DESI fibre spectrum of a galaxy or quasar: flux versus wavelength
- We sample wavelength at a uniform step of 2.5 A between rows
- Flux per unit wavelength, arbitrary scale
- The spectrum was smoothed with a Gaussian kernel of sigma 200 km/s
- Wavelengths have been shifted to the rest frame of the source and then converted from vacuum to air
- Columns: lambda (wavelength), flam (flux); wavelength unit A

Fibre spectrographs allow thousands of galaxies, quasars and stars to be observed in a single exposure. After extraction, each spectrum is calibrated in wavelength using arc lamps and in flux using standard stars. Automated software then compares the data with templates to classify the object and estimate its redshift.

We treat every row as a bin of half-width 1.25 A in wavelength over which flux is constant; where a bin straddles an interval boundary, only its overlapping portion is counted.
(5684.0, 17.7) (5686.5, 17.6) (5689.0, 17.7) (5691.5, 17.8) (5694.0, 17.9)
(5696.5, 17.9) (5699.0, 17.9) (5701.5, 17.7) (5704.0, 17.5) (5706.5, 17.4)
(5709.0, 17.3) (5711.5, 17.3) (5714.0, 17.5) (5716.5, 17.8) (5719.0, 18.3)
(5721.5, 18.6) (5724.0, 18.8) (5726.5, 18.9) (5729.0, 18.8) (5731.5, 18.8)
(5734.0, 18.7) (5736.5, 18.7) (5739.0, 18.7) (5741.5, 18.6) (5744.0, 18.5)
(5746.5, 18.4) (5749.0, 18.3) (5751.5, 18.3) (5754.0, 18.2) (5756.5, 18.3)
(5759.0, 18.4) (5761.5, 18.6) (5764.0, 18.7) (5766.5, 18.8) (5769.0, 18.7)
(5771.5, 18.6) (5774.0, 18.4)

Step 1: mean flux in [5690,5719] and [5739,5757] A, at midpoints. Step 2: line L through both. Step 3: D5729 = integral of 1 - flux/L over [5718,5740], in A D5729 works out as -0.8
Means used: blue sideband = 17.7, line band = 18.7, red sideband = 18.4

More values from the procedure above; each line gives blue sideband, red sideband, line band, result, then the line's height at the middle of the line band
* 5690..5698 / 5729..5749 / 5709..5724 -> 0.3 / 18.2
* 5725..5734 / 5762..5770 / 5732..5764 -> 0.5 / 18.8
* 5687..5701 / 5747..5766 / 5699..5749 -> -0.3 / 18.1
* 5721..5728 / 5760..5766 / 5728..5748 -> 0.1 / 18.7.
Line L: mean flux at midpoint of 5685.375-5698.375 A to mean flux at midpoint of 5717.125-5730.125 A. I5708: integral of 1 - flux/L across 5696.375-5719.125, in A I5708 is 0.7 A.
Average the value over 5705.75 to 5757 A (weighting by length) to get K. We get 18.3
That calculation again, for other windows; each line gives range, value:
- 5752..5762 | 18.4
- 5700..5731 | 18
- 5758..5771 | 18.6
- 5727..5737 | 18.8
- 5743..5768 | 18.5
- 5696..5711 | 17.6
